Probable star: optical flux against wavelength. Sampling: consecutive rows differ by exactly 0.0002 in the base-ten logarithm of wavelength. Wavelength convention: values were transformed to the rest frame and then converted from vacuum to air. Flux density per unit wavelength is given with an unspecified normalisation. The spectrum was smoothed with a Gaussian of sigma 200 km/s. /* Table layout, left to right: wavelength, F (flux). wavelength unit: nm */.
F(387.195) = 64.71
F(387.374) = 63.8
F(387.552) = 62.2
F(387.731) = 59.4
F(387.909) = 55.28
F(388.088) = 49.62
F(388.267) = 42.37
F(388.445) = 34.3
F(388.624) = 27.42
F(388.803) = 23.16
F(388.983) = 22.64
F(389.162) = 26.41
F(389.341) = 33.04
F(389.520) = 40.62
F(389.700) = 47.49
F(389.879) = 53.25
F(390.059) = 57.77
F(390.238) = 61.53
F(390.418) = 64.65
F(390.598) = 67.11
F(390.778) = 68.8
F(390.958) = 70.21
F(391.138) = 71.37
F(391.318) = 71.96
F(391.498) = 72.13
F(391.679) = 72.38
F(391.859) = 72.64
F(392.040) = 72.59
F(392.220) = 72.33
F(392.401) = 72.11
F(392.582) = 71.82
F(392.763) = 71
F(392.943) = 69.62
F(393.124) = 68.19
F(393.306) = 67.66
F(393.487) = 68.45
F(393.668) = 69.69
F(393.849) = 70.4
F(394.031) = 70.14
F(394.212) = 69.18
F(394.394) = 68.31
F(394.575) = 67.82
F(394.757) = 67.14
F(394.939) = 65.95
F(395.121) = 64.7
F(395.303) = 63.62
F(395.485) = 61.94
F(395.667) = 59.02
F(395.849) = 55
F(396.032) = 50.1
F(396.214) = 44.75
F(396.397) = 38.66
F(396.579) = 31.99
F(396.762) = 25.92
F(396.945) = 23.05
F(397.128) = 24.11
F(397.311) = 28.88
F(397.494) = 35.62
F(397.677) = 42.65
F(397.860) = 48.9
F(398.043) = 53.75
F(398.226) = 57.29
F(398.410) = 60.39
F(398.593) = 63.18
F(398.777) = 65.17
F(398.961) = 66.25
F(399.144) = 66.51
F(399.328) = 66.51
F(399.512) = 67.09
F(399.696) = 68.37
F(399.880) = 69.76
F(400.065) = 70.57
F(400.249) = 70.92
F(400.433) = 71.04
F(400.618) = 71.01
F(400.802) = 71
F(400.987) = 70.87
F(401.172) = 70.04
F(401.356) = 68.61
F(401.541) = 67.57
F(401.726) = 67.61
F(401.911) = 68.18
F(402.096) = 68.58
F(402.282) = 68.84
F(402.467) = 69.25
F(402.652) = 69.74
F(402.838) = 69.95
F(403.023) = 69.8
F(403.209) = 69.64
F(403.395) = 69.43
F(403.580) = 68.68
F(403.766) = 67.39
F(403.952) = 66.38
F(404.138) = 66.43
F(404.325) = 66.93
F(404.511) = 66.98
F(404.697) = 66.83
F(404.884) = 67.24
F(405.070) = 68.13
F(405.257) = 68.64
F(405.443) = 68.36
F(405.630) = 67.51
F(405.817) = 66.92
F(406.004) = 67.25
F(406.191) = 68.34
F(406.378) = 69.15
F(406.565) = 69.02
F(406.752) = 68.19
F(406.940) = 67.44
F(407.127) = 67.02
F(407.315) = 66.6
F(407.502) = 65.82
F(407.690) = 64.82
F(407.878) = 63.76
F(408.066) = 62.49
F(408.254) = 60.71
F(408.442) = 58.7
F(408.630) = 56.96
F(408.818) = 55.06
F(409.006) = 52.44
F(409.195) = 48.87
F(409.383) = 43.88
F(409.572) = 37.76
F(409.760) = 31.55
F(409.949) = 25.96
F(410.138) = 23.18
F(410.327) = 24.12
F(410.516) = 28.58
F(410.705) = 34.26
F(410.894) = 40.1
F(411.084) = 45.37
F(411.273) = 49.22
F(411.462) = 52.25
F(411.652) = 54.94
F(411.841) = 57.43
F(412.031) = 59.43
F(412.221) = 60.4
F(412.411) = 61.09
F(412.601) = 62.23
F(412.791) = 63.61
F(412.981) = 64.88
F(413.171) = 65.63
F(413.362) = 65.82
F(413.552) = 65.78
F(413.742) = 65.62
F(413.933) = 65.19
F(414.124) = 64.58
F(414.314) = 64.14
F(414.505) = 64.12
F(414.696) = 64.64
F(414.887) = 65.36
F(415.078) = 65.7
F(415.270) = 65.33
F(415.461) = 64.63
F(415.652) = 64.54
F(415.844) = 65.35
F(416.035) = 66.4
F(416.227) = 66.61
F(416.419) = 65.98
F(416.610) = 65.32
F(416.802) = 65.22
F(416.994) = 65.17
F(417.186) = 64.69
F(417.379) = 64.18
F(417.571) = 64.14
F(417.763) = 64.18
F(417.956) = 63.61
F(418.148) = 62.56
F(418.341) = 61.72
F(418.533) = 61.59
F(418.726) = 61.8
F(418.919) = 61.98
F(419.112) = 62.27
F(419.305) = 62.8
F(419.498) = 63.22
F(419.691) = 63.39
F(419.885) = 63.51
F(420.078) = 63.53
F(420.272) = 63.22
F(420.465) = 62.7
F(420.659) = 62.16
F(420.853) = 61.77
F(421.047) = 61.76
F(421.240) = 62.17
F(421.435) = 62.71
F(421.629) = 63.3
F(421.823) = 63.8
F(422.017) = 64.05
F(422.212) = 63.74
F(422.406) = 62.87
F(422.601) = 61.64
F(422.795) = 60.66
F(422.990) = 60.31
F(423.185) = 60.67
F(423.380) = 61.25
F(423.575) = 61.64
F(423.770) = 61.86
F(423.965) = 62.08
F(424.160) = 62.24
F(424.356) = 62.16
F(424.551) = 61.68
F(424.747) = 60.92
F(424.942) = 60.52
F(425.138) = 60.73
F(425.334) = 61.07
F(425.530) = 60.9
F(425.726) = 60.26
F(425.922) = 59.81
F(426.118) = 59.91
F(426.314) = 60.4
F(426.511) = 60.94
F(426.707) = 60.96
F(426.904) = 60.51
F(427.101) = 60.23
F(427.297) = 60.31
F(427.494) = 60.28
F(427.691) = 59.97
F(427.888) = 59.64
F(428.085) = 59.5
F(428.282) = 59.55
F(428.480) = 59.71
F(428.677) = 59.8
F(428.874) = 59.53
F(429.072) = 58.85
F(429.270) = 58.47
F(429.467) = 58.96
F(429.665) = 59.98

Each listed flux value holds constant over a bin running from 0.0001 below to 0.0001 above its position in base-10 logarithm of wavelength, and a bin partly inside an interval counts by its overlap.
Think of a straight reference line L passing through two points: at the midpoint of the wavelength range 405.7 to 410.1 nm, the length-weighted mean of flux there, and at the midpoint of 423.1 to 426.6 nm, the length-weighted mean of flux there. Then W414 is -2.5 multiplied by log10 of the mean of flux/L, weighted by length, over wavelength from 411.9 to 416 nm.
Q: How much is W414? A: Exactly -0.09 mag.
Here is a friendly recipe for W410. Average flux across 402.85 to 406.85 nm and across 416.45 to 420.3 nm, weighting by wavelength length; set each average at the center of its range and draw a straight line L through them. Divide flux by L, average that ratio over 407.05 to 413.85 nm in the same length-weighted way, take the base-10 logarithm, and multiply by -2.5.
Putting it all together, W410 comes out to 0.24 mag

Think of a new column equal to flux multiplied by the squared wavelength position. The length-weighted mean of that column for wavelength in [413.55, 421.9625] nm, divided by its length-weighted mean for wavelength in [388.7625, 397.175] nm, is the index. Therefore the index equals 1.24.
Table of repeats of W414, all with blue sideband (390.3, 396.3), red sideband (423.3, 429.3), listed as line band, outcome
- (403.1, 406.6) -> -0.05 mag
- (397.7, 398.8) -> 0.17 mag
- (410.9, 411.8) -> 0.26 mag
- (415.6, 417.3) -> -0.05 mag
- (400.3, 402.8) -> -0.07 mag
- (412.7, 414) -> -0.04 mag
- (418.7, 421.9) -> -0.02 mag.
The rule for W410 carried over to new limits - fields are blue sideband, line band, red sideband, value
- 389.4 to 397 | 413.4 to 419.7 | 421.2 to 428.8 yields -0.05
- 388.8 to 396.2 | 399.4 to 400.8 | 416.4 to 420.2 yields -0.12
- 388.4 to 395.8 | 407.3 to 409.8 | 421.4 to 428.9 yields 0.11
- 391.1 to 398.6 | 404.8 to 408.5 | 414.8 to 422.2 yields -0.09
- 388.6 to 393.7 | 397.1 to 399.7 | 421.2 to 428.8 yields 0.11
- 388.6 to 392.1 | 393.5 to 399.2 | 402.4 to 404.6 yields 0.13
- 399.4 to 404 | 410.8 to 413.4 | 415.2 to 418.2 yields 0.16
